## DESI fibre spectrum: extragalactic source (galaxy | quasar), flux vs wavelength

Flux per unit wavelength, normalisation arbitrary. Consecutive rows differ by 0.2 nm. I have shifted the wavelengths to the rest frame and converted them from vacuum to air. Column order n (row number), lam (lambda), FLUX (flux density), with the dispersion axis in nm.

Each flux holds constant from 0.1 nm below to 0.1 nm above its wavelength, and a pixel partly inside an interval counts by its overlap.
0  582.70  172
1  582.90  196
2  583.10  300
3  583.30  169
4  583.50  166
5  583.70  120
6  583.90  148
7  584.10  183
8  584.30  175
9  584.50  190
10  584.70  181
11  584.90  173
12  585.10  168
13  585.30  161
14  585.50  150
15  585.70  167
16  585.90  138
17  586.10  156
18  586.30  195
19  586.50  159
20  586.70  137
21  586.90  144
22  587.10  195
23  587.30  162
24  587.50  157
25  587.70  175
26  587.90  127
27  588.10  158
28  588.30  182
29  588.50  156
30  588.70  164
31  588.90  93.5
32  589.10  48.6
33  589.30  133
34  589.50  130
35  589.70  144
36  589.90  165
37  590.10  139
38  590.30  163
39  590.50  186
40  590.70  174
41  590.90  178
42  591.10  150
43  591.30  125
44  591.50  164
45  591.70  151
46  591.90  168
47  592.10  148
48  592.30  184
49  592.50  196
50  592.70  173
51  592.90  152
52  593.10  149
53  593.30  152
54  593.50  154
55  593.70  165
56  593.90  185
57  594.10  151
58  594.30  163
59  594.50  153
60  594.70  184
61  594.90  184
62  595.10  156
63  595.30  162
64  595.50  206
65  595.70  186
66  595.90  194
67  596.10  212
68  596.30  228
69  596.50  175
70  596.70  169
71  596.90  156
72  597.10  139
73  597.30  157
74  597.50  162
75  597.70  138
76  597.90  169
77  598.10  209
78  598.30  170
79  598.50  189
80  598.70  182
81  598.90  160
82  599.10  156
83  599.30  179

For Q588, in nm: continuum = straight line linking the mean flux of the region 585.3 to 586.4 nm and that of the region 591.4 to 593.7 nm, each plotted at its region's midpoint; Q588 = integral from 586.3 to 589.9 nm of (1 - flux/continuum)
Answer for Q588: 0.329 nm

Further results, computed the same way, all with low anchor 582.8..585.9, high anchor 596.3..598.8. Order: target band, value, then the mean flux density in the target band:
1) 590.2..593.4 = 0.170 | 163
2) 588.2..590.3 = 0.443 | 137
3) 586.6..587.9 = 0.113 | 159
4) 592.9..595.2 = 0.118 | 163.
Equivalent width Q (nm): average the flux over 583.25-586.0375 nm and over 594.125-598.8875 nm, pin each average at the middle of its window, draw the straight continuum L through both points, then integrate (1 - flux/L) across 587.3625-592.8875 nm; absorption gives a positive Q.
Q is 0.52 nm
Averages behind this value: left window 163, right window 175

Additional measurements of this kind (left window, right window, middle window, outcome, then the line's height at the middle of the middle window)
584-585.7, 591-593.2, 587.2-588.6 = 0.063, 167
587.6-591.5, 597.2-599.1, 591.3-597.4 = -0.375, 160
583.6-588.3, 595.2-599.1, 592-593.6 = 0.069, 171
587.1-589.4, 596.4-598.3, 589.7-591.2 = -0.150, 149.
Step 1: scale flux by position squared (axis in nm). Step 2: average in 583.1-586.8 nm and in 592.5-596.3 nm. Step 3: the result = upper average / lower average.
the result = 1.07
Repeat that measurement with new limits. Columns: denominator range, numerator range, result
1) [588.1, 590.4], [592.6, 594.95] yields 1.19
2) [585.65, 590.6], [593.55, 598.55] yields 1.19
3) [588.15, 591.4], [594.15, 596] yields 1.23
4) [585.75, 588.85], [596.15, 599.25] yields 1.11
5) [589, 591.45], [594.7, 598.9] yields 1.25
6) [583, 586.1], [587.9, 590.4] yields 0.82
